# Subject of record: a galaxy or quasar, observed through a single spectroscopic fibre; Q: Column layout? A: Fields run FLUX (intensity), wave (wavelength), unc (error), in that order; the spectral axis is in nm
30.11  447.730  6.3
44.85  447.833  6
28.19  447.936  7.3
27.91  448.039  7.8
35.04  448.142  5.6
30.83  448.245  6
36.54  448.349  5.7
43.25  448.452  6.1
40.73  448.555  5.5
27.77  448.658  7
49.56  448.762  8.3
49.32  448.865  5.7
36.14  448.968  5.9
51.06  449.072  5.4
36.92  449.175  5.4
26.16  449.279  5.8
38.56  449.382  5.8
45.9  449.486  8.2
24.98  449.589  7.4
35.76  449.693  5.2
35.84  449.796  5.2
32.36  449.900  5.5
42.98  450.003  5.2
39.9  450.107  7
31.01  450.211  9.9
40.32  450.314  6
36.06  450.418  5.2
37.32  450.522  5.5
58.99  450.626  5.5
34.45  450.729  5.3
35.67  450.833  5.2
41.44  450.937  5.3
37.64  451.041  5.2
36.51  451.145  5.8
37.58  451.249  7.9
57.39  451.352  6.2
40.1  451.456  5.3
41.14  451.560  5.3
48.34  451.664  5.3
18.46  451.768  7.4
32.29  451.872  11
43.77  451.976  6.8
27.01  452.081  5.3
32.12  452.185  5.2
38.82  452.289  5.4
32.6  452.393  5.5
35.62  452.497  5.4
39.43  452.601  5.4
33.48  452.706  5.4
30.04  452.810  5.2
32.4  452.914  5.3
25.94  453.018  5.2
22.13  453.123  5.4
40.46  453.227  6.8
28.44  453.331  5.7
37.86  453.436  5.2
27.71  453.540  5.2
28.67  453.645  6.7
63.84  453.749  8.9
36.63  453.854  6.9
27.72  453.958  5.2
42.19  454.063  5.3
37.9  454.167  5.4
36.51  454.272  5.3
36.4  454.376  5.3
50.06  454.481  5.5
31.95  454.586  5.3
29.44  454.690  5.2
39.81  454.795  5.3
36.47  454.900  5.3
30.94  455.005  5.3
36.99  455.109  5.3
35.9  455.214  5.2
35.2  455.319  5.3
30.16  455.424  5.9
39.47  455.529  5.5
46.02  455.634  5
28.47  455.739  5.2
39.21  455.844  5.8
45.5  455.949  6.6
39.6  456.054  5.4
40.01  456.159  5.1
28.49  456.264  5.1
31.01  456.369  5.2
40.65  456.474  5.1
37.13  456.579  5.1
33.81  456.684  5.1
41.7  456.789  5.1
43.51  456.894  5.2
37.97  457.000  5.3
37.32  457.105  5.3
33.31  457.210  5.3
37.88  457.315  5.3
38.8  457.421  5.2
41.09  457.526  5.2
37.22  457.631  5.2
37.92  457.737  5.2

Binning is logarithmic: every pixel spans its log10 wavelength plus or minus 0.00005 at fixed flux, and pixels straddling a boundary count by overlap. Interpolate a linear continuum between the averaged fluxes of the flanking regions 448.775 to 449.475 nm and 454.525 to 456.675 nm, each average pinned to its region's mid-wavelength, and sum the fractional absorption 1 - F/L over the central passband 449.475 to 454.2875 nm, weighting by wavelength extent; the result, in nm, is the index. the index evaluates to 0.26 nm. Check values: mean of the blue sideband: 40.6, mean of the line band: 36.6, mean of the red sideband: 36.1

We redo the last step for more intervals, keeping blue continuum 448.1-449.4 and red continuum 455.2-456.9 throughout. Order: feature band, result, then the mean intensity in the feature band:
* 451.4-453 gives 0.130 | 34.9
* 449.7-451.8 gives -0.057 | 39.3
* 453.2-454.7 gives 0.018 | 37.2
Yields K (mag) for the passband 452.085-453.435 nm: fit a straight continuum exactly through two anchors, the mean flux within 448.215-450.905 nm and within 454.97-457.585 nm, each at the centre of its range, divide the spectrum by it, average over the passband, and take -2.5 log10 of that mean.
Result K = 0.163 mag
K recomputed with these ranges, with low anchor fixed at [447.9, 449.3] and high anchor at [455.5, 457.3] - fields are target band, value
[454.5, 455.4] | 0.08 mag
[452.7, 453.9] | 0.11 mag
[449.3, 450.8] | -0.01 mag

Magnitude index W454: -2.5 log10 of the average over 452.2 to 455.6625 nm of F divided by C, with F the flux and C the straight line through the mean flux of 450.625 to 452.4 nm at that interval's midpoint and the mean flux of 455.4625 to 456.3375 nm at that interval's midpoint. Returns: 0.07 mag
